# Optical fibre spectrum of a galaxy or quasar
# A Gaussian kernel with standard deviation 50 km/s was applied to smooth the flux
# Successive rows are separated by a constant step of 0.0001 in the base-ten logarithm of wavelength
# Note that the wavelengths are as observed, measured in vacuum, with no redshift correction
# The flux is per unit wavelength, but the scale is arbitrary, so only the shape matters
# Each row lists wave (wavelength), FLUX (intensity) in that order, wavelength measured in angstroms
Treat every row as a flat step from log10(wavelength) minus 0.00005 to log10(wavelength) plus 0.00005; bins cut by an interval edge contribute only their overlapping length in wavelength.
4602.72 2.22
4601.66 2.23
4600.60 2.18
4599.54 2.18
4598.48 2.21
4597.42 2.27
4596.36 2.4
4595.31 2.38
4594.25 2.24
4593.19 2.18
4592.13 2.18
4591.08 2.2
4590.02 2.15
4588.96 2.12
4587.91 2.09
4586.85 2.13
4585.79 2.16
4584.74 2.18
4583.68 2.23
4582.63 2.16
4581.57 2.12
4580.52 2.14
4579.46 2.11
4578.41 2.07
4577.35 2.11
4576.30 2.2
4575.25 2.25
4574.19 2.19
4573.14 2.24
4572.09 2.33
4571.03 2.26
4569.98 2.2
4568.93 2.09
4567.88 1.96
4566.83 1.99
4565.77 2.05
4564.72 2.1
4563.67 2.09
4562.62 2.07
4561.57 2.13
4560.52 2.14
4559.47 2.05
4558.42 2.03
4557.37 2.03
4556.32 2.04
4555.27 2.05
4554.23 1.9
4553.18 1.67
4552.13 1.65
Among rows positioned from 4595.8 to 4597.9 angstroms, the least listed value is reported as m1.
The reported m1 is 2.27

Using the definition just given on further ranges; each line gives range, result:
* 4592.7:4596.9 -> 2.18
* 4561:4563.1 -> 2.07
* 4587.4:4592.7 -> 2.09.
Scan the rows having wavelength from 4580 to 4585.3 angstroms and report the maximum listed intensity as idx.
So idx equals 2.23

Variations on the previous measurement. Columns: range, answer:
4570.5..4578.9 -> 2.33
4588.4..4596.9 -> 2.4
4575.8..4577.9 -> 2.2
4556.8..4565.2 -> 2.14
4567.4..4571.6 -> 2.26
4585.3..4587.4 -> 2.16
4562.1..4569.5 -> 2.1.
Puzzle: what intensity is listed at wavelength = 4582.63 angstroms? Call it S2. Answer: 2.16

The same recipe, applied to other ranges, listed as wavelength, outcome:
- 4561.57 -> 2.13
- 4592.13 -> 2.18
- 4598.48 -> 2.21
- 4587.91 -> 2.09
